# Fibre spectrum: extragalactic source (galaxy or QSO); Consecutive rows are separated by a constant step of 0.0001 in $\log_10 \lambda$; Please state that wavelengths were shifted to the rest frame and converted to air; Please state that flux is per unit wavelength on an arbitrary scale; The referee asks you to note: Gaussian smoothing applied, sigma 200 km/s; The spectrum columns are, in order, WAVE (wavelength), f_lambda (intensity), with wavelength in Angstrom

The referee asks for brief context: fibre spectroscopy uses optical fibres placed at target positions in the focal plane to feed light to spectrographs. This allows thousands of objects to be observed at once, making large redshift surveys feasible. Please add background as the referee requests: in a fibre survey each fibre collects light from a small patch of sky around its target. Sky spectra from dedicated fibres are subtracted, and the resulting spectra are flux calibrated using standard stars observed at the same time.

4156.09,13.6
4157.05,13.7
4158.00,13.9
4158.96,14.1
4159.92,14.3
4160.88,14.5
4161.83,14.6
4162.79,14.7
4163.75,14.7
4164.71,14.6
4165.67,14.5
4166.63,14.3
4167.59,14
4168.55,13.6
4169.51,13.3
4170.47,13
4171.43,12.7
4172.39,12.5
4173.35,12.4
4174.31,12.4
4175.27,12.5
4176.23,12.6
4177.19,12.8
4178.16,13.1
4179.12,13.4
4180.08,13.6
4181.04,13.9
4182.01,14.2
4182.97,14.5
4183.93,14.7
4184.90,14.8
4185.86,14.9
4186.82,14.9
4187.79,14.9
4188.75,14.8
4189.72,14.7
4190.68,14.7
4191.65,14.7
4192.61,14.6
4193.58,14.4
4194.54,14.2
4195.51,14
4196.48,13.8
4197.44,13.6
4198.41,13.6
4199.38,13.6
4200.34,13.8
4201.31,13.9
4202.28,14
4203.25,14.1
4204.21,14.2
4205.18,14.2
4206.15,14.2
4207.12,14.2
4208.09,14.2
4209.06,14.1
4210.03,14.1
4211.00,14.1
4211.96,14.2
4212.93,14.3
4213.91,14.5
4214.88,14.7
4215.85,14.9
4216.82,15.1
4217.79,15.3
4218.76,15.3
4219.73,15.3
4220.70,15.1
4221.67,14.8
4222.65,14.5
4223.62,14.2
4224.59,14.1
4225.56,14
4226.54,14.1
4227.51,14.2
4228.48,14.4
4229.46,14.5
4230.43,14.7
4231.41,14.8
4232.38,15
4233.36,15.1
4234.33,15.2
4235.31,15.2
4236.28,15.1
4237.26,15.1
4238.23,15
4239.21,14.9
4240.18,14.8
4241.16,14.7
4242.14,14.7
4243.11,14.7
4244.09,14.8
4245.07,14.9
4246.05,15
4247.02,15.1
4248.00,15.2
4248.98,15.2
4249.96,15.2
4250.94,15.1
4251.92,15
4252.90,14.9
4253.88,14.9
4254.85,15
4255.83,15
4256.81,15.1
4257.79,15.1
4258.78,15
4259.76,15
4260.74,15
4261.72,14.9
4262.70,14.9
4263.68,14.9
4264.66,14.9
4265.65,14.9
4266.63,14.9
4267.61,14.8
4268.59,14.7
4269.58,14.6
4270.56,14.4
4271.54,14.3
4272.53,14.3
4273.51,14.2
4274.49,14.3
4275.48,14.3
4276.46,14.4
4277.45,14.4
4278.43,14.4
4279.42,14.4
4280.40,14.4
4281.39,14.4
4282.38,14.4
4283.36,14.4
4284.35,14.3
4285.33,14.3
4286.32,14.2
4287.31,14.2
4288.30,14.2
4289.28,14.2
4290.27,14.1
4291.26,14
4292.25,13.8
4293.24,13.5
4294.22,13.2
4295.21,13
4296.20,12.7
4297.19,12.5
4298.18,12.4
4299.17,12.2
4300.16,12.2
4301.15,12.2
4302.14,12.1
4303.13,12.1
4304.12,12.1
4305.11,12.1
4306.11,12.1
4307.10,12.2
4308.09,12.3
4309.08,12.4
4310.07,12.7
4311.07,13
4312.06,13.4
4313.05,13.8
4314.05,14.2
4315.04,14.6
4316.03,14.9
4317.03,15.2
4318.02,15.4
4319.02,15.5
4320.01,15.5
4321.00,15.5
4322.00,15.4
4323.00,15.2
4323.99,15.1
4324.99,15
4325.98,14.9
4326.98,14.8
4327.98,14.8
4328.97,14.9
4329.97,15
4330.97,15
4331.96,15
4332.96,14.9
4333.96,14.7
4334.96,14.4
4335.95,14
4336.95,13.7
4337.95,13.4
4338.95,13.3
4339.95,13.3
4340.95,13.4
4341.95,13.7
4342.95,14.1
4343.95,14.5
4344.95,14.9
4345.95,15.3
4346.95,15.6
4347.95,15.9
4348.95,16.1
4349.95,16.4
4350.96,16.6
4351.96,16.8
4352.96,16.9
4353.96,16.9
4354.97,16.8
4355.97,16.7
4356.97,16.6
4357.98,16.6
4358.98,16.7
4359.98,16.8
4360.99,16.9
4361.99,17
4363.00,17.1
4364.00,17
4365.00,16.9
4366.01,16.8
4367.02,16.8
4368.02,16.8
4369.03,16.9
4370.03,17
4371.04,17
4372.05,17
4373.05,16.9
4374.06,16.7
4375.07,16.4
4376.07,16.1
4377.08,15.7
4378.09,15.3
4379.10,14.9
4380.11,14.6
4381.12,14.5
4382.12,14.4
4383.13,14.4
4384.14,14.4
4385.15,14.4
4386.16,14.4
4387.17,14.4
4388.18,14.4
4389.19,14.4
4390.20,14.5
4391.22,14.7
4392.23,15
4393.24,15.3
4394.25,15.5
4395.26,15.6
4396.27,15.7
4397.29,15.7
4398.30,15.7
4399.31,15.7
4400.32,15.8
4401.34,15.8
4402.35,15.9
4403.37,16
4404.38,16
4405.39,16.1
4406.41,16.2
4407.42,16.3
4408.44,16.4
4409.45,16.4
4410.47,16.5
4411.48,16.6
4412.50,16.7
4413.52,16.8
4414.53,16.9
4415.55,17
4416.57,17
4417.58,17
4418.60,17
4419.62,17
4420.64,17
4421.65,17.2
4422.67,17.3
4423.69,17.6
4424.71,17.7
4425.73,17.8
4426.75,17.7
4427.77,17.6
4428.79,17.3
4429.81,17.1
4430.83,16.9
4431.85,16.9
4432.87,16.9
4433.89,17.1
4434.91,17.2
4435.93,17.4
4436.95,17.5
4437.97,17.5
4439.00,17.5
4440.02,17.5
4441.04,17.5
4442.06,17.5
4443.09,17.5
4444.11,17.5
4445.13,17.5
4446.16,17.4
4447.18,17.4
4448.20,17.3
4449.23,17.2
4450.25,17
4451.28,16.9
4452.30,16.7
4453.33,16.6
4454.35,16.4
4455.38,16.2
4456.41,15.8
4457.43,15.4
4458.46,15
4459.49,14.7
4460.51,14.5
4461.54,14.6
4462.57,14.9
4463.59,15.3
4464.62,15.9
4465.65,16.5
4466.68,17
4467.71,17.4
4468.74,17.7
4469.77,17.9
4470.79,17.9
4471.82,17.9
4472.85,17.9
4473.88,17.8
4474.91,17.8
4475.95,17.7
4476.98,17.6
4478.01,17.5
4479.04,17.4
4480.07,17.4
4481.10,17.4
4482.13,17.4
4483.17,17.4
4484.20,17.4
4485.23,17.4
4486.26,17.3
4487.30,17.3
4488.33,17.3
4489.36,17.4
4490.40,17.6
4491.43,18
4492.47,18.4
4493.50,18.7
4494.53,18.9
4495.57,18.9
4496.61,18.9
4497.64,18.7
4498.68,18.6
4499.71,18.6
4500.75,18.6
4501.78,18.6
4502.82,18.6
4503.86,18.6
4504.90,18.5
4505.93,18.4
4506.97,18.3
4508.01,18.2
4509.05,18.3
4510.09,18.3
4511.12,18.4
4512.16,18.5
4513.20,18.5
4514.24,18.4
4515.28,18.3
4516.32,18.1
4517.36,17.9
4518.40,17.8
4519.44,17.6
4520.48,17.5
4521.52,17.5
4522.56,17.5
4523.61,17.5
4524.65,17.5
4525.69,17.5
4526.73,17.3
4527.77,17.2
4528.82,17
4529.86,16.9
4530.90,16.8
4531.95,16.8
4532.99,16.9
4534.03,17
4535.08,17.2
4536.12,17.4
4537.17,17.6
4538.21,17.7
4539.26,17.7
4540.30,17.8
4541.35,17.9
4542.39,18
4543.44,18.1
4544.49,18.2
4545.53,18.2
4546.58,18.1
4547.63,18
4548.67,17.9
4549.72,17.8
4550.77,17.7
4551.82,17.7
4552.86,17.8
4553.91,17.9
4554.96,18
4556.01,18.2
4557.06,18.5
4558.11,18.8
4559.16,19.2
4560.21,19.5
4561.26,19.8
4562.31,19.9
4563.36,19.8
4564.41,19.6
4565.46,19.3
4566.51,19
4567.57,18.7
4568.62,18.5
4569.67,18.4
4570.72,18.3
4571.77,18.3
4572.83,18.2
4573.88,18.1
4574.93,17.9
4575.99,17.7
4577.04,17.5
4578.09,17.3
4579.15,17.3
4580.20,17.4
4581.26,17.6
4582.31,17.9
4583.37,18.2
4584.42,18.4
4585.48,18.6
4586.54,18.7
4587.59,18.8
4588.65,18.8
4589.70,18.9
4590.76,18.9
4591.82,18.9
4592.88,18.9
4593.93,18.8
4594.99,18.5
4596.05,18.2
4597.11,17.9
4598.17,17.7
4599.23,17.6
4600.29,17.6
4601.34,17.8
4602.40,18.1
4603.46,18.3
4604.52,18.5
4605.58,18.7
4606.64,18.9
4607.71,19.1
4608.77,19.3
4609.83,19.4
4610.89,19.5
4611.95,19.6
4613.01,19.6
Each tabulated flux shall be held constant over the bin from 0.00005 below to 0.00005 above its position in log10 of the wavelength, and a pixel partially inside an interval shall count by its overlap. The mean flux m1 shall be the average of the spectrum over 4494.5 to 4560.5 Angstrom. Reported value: 18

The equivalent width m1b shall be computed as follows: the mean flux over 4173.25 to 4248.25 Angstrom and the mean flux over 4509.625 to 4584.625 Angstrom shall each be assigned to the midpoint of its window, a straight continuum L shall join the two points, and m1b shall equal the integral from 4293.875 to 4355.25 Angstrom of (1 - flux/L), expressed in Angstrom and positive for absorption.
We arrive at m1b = 5.5 Angstrom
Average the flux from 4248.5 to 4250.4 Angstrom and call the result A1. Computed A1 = 15.2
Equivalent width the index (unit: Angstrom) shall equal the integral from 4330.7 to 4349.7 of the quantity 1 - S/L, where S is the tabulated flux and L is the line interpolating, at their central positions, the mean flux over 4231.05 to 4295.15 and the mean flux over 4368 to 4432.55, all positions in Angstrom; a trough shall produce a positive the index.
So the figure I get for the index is 1.20 Angstrom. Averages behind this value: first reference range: 14.7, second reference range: 16.1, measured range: 14.5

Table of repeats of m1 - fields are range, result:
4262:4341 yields 14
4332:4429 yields 15.9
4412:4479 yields 17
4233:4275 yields 14.9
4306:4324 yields 14.1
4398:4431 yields 16.7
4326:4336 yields 14.8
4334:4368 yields 15.7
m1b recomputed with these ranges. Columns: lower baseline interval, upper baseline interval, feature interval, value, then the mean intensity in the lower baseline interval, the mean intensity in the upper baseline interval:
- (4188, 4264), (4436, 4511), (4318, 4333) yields 0.6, 14.6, 17.4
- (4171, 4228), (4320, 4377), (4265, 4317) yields 4.9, 14.1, 15.7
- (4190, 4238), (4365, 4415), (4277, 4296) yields 1.2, 14.5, 15.8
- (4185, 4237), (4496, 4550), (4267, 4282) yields 0.7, 14.5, 17.9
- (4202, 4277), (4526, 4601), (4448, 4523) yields -0.8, 14.7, 18.1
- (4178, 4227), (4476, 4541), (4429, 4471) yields 1.0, 14.3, 17.8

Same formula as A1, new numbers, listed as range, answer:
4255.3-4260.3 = 15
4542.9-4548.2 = 18.1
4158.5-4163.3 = 14.4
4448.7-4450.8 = 17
